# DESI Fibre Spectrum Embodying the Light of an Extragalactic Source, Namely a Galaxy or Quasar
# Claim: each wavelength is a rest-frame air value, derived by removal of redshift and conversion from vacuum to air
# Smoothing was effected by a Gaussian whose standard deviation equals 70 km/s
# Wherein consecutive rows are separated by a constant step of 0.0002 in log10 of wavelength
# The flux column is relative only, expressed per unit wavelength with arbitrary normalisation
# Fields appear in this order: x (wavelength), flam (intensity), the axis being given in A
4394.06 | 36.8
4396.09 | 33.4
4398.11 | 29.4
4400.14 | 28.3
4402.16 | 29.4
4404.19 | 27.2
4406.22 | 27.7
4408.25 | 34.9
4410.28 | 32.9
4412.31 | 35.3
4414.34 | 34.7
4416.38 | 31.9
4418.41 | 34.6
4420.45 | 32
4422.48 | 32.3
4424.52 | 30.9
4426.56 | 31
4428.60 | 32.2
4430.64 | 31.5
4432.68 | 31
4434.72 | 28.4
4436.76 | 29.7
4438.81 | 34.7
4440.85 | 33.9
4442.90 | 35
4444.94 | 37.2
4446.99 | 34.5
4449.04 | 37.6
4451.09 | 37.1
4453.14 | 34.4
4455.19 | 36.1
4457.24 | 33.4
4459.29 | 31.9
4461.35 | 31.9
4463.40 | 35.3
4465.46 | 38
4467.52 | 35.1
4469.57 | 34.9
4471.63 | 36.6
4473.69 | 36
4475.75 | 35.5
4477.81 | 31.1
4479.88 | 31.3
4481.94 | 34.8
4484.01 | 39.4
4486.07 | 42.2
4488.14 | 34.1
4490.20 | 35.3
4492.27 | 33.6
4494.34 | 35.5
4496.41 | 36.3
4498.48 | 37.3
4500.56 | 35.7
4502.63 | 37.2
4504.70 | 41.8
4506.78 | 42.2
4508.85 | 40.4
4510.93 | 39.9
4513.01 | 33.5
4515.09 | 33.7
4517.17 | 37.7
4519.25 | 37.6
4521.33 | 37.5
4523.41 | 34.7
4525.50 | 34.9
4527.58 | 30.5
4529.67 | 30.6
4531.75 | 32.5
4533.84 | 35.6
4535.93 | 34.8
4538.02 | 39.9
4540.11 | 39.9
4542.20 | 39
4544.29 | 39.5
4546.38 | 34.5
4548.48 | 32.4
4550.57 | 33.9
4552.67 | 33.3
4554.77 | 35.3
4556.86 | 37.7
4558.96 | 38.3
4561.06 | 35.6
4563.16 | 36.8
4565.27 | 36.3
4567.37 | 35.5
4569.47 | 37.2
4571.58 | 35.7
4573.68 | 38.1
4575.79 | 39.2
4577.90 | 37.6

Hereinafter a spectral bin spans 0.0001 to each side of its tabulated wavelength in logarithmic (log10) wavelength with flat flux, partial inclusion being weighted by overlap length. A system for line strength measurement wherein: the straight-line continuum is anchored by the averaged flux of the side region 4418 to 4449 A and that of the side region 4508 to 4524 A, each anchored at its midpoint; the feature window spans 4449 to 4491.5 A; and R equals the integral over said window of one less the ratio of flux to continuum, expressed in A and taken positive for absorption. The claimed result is -0.86 A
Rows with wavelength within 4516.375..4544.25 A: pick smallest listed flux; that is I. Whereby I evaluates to 30.5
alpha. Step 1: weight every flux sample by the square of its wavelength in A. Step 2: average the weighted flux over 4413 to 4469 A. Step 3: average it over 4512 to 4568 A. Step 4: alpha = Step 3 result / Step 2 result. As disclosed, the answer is 1.11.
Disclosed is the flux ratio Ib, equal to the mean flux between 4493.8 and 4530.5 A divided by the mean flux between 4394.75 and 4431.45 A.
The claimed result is 1.2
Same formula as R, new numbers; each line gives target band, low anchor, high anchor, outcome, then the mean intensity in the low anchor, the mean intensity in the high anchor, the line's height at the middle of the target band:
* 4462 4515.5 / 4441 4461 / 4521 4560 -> -1.8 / 35.1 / 35.5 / 35.2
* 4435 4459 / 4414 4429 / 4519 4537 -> -1.3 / 32.3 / 34.2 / 32.8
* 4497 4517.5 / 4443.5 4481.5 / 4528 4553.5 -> -1.6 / 34.9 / 35.4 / 35.2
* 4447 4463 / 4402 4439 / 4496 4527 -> -0.4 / 31.7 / 37.3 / 33.8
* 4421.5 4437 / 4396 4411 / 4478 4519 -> 0.5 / 30.2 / 36.8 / 32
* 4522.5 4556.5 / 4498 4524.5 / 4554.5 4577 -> 1.9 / 37.6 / 36.9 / 37.3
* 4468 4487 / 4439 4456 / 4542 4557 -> -0.1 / 35.7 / 35.4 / 35.6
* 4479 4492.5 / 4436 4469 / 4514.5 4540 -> -0.4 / 34.8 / 35.2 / 35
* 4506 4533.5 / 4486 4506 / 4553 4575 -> 0.7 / 36.7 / 36.6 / 36.7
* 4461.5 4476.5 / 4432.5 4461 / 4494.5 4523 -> -0.2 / 34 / 37.6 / 35.3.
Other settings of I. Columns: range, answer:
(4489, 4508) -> 33.6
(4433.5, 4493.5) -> 28.4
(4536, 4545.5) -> 39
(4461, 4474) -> 31.9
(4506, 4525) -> 33.5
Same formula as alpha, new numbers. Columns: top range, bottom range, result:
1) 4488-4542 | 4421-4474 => 1.11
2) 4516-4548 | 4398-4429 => 1.20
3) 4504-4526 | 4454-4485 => 1.10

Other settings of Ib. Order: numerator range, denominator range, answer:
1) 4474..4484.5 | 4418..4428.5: 1.07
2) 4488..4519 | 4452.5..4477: 1.06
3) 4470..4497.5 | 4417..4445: 1.10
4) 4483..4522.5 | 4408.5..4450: 1.13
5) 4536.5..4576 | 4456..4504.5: 1.03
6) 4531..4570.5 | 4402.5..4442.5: 1.13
